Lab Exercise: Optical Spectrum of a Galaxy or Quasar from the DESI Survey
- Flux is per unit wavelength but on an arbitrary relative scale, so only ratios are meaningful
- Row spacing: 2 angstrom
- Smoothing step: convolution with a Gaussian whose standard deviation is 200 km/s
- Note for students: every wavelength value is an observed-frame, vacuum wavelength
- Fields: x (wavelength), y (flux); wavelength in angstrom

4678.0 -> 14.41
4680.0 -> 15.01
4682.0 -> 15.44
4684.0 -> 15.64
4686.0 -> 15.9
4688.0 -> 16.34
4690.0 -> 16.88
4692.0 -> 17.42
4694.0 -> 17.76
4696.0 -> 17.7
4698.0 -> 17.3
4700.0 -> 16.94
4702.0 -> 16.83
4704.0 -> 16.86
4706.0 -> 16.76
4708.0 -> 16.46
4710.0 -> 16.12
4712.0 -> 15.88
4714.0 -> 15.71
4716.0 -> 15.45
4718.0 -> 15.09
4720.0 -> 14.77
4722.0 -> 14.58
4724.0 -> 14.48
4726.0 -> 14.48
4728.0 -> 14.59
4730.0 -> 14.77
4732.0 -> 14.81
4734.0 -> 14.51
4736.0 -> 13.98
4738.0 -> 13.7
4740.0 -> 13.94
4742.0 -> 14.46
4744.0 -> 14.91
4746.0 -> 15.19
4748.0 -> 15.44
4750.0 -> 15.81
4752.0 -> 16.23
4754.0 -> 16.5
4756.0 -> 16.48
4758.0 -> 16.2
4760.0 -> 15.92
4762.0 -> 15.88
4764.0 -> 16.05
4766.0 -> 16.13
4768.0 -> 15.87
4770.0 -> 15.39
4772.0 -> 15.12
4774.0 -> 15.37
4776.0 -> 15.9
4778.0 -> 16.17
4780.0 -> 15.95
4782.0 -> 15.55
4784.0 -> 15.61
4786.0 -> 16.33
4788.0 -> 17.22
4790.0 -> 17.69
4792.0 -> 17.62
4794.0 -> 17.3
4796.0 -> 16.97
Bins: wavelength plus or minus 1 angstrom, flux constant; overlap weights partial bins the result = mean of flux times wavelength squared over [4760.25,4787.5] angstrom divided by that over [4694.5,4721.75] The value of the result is 1.0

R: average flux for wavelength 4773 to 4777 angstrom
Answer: 15.6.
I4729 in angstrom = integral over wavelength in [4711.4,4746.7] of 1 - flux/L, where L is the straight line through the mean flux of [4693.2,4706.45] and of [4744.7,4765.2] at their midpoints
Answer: 3.9 angstrom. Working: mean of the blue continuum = 17.2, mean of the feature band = 14.7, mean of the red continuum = 16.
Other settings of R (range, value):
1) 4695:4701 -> 17.3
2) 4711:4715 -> 15.8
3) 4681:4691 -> 16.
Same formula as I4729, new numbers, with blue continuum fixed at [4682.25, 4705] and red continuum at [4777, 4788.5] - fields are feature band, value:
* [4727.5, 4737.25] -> 1.2 angstrom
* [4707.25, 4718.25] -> 0.6 angstrom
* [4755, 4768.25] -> 0.1 angstrom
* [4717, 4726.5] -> 1.1 angstrom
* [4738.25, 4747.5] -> 1.0 angstrom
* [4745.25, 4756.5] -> 0.3 angstrom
